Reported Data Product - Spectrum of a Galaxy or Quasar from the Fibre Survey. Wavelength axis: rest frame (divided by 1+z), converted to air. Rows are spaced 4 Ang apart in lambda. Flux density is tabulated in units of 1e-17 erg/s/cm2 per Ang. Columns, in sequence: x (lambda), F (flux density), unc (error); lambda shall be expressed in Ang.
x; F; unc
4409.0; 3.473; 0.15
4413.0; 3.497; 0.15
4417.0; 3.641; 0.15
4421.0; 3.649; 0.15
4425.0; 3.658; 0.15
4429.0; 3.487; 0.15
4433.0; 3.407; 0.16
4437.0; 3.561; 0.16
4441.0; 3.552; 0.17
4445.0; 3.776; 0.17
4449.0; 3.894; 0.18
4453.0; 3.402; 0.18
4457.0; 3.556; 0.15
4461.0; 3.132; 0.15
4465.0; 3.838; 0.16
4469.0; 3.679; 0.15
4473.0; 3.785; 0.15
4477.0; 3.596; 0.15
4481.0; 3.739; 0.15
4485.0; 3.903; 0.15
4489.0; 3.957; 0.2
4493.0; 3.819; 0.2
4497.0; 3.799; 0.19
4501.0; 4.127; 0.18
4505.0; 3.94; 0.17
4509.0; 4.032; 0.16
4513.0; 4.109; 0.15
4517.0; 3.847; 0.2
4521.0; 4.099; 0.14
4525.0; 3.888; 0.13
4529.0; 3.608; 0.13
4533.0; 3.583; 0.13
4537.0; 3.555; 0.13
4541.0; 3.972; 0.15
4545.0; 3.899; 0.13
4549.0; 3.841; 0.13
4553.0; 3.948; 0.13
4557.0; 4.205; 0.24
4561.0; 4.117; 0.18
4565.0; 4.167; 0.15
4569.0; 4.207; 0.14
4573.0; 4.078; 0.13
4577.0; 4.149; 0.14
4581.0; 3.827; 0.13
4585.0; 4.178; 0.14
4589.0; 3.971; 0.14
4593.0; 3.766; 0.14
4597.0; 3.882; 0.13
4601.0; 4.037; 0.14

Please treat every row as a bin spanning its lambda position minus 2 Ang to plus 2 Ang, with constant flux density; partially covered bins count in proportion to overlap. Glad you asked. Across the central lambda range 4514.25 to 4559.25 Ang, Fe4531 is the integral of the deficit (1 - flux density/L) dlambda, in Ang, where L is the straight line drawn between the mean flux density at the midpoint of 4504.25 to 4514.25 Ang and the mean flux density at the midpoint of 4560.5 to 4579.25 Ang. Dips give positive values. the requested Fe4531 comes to 2.4 Ang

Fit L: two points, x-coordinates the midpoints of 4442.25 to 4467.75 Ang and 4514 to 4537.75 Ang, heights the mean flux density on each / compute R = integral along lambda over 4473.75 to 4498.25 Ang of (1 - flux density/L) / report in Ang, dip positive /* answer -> -0.79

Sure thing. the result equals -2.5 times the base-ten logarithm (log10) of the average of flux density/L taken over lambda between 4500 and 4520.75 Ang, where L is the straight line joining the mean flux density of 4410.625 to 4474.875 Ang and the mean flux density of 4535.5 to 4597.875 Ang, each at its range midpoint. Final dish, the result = -0.06 mag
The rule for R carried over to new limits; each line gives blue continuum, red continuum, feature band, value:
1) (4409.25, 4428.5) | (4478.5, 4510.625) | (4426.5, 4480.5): 2.0 Ang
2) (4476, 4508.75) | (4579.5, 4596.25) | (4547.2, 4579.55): -1.4 Ang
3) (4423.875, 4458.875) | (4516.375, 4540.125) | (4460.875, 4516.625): -2.4 Ang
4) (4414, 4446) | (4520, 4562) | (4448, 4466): 0.6 Ang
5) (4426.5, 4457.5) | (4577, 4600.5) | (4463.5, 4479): -0.3 Ang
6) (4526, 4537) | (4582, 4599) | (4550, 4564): -1.2 Ang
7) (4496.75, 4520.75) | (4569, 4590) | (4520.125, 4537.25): 1.2 Ang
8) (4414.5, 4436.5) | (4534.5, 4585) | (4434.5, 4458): 0.1 Ang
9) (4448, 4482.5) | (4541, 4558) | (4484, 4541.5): -1.1 Ang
